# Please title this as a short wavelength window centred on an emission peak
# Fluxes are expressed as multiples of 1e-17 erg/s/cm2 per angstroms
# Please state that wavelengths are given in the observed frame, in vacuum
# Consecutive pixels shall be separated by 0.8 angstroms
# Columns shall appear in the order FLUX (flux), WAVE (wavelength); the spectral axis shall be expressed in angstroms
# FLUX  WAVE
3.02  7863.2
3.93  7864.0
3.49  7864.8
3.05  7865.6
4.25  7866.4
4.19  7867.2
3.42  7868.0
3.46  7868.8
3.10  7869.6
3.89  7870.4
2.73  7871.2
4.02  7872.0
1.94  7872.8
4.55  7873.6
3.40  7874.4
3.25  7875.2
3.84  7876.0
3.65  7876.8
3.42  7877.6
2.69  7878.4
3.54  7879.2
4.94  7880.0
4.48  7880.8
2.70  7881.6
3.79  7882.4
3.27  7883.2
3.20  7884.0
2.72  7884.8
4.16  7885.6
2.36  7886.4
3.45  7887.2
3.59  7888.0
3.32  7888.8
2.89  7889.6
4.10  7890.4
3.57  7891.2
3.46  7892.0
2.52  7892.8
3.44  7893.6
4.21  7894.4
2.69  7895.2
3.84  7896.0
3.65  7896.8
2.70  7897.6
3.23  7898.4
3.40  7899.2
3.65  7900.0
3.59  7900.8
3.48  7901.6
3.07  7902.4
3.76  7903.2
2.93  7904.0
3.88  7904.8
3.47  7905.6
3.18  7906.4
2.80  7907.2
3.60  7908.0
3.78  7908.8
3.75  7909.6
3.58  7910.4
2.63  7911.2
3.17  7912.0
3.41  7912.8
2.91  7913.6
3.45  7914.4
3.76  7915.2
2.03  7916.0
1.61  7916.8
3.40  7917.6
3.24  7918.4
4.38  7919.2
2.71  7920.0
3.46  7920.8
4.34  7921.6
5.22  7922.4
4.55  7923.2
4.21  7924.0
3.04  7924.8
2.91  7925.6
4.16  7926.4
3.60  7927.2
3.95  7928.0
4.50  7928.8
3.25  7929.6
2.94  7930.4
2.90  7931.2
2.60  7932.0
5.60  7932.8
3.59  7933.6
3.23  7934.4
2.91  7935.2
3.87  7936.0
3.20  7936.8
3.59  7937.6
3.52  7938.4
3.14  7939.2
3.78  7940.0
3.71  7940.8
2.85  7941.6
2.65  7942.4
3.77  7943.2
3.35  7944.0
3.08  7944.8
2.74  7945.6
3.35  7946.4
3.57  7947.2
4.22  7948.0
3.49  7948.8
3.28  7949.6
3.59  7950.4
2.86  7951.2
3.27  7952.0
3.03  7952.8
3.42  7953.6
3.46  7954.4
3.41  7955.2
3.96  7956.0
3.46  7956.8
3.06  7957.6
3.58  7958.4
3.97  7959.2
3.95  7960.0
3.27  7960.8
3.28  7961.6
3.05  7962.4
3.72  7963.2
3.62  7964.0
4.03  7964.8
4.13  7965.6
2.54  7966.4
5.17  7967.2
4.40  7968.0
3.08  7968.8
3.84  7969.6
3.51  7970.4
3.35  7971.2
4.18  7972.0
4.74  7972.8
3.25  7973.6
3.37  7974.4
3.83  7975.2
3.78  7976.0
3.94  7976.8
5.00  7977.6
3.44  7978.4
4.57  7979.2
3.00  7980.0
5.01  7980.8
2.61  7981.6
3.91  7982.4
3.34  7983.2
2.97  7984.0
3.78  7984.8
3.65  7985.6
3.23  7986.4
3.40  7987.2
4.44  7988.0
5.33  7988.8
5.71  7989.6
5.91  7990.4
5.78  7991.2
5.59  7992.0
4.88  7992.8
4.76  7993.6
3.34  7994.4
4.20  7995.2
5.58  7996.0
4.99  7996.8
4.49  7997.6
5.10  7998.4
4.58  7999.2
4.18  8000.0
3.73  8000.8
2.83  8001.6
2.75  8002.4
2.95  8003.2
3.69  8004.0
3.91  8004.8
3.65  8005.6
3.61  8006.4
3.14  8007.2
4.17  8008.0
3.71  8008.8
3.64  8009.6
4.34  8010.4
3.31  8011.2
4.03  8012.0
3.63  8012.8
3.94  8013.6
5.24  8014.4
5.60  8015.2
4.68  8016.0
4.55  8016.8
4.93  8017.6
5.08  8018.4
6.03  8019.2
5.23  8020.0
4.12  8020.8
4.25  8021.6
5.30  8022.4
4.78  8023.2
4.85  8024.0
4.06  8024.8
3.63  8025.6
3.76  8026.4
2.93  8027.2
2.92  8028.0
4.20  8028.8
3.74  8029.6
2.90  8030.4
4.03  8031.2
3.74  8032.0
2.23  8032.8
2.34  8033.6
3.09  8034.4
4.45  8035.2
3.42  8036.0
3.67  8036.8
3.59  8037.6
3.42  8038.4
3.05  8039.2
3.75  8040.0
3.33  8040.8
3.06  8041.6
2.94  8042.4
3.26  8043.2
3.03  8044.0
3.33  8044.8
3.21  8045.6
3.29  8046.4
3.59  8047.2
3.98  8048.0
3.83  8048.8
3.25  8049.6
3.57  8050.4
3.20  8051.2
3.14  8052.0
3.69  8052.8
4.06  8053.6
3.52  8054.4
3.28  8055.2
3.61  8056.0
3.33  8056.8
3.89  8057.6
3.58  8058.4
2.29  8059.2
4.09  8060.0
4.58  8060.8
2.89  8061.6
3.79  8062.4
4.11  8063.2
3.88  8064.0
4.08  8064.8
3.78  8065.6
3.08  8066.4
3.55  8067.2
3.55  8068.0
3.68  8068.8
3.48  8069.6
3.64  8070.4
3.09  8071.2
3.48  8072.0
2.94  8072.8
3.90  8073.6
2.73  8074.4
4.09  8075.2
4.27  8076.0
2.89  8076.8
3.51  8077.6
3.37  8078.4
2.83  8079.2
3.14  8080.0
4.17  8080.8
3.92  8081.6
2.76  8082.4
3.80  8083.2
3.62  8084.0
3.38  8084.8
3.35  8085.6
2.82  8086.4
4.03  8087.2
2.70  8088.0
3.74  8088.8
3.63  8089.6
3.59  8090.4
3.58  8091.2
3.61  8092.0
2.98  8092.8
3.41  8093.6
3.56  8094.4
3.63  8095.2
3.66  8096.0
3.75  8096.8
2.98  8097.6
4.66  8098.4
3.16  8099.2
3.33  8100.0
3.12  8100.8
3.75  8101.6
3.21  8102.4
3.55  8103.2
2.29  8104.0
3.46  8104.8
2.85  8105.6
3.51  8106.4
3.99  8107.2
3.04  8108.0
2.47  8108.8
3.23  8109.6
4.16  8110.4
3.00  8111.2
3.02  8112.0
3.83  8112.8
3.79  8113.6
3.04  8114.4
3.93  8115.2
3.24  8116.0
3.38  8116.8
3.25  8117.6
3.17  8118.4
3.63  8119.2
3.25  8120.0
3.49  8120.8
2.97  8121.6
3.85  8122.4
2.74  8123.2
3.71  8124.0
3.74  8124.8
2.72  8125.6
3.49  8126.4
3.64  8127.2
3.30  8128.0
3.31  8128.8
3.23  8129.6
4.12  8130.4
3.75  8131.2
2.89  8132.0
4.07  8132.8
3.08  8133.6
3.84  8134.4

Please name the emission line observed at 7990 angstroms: H-alpha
